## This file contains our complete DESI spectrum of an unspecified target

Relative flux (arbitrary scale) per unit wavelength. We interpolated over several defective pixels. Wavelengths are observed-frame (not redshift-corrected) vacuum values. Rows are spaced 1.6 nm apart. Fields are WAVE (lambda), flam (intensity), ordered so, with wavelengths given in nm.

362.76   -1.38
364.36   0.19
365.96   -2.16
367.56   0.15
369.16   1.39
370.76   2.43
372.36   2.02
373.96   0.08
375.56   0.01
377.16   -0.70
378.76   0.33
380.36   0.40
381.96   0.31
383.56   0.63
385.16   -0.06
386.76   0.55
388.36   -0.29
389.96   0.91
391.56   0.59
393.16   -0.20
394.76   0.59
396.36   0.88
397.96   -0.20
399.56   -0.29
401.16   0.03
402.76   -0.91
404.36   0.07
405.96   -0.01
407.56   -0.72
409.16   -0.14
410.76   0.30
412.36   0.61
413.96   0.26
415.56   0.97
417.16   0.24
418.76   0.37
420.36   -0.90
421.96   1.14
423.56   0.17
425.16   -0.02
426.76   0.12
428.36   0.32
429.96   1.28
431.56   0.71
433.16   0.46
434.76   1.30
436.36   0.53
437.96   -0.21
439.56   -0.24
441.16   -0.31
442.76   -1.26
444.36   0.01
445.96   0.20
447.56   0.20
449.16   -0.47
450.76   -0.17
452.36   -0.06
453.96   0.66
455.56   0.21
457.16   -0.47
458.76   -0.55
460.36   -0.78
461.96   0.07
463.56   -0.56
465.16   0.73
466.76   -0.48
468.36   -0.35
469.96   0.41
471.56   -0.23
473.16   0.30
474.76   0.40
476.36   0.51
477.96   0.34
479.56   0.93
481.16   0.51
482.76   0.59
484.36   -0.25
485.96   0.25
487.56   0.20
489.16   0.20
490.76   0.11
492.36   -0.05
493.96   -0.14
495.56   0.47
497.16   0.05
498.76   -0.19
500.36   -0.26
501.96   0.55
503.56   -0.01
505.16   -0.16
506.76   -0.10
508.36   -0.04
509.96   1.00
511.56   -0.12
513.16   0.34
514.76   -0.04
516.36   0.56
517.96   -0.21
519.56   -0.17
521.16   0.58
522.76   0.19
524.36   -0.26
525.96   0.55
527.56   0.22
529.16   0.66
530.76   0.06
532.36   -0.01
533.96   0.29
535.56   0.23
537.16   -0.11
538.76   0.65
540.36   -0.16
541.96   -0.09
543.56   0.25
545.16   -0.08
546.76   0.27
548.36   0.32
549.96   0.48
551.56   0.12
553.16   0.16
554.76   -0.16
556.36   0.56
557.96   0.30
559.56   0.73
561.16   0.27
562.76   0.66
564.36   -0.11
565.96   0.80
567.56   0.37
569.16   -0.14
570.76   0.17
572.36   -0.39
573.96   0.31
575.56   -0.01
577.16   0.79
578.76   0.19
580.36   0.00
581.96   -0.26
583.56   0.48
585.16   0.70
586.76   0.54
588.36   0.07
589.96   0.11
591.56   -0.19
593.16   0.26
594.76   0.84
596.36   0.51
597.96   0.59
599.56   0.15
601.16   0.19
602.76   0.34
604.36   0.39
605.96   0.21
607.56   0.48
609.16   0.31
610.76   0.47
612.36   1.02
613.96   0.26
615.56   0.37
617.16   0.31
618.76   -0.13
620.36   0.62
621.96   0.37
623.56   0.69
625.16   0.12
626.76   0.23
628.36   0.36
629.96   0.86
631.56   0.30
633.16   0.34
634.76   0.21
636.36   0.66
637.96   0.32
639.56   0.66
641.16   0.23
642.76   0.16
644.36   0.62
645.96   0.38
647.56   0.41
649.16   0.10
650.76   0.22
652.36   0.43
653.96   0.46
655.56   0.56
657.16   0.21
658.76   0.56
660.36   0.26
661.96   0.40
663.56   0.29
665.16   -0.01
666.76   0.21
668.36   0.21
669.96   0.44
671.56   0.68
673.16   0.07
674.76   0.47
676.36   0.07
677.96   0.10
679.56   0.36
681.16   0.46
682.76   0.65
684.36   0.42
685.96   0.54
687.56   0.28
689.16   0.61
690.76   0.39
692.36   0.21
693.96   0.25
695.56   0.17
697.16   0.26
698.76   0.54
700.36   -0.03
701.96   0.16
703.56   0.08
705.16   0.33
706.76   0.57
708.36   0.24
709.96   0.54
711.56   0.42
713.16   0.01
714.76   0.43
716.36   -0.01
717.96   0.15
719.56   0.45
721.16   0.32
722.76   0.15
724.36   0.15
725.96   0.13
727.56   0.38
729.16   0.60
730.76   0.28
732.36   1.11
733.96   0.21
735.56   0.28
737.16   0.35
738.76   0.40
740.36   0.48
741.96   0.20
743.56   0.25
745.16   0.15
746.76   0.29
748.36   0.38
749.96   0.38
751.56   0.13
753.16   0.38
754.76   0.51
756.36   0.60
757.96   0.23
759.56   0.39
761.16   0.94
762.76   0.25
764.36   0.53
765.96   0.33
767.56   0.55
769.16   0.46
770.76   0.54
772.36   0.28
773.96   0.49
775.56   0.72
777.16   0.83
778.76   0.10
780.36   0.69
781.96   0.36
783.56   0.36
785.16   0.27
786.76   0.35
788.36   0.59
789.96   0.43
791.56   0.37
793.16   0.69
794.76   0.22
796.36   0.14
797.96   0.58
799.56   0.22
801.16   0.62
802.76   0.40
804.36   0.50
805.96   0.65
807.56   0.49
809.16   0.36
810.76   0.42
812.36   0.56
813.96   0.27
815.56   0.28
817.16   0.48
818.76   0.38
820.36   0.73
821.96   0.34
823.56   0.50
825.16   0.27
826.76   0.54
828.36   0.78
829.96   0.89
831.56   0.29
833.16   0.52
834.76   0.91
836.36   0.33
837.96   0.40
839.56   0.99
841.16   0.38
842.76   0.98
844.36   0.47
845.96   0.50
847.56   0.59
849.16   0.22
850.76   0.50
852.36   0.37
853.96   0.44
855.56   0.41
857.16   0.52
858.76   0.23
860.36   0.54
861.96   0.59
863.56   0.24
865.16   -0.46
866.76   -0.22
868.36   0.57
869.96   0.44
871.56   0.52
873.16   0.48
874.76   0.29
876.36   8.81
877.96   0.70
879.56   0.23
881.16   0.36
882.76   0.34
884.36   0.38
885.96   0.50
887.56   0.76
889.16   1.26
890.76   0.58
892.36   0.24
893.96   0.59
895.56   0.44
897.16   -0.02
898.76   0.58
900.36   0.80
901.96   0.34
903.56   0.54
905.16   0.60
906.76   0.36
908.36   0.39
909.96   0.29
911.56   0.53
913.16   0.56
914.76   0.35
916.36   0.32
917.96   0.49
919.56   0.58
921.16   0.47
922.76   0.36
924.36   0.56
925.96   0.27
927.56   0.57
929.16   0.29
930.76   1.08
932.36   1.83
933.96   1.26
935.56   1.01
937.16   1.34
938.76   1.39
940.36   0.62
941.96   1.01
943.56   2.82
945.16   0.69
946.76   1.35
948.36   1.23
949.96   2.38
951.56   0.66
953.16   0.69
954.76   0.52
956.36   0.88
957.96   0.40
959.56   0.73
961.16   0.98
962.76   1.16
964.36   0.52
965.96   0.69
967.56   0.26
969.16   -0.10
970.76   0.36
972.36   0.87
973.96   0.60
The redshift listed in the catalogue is 1.351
